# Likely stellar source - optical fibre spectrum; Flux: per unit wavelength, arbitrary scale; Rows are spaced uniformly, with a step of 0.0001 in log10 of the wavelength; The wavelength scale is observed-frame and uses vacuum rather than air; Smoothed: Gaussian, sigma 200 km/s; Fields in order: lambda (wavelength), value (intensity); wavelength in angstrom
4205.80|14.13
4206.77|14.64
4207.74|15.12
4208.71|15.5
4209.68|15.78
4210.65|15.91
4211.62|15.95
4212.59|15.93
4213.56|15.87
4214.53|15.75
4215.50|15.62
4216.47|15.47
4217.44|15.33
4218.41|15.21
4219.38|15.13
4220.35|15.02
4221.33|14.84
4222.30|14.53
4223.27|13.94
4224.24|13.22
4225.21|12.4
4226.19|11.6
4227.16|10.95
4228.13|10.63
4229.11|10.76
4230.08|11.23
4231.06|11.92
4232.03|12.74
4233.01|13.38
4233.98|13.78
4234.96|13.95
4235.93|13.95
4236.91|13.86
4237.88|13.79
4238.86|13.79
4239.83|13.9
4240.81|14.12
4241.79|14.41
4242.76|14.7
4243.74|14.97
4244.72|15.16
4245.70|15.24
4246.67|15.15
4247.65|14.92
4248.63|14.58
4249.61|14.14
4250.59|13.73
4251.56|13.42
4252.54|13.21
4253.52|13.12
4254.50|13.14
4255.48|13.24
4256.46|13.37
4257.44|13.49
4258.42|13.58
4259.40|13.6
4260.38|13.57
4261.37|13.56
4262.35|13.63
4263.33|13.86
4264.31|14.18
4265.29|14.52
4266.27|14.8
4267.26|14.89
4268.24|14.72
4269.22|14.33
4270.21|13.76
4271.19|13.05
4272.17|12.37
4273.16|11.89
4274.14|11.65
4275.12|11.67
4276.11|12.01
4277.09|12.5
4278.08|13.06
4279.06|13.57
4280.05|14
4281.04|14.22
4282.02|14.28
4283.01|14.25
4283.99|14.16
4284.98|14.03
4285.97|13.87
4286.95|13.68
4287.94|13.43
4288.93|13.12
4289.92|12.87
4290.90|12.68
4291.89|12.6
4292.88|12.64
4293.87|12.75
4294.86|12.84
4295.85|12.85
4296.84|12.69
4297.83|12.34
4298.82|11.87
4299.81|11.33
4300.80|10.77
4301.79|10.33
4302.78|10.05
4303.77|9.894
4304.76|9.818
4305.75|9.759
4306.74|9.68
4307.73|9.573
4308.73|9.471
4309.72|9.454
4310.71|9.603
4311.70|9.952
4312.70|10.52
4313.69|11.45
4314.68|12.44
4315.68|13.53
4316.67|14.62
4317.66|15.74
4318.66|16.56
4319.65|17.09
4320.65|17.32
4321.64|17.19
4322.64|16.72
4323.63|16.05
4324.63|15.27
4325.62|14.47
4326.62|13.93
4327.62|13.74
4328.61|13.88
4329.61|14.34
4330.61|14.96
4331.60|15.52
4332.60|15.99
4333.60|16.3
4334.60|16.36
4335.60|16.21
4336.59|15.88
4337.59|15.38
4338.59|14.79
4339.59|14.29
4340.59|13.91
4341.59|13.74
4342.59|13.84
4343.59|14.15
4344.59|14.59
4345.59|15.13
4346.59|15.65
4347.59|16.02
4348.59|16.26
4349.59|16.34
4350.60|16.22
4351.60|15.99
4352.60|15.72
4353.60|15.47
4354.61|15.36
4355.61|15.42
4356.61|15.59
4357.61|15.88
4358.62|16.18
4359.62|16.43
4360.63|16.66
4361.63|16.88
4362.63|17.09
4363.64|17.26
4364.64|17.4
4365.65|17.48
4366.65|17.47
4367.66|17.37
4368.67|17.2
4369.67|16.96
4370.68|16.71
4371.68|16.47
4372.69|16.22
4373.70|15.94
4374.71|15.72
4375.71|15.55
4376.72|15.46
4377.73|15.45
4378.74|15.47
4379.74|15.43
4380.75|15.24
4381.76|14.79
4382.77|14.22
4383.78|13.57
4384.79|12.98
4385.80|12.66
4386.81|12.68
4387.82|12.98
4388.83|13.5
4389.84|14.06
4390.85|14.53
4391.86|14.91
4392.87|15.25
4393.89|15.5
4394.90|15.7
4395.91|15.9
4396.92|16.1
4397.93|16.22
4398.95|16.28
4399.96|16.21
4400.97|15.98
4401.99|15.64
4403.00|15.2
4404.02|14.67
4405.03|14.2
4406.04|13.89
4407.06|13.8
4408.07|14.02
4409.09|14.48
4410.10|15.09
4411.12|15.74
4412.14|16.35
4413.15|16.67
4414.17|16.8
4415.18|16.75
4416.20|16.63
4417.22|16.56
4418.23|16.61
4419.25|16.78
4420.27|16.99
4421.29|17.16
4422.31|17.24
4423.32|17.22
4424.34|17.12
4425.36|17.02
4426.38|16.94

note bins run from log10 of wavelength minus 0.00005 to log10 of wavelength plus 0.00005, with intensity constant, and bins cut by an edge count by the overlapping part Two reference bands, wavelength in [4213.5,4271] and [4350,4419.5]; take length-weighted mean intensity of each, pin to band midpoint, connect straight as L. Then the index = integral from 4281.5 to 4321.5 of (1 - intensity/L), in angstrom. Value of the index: 5.9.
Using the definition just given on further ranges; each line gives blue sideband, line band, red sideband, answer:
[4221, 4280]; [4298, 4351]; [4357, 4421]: 3.4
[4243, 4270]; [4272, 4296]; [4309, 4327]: 1.6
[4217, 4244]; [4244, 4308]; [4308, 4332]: 2.9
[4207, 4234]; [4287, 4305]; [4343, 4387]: 3.5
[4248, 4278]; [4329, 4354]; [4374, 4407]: -1.7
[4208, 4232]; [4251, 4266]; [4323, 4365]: 1.0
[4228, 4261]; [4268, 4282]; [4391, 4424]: 1.0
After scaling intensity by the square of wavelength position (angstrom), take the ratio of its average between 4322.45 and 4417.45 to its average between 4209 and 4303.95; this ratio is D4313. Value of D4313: 1.2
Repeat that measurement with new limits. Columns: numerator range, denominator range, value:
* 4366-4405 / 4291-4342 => 1.19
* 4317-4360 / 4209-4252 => 1.15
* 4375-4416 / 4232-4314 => 1.23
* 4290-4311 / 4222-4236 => 0.92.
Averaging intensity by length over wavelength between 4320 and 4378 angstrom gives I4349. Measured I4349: 15.8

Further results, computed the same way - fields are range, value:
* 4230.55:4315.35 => 12.9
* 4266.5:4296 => 13.3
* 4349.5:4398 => 15.6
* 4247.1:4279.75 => 13.5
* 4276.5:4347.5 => 13.5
